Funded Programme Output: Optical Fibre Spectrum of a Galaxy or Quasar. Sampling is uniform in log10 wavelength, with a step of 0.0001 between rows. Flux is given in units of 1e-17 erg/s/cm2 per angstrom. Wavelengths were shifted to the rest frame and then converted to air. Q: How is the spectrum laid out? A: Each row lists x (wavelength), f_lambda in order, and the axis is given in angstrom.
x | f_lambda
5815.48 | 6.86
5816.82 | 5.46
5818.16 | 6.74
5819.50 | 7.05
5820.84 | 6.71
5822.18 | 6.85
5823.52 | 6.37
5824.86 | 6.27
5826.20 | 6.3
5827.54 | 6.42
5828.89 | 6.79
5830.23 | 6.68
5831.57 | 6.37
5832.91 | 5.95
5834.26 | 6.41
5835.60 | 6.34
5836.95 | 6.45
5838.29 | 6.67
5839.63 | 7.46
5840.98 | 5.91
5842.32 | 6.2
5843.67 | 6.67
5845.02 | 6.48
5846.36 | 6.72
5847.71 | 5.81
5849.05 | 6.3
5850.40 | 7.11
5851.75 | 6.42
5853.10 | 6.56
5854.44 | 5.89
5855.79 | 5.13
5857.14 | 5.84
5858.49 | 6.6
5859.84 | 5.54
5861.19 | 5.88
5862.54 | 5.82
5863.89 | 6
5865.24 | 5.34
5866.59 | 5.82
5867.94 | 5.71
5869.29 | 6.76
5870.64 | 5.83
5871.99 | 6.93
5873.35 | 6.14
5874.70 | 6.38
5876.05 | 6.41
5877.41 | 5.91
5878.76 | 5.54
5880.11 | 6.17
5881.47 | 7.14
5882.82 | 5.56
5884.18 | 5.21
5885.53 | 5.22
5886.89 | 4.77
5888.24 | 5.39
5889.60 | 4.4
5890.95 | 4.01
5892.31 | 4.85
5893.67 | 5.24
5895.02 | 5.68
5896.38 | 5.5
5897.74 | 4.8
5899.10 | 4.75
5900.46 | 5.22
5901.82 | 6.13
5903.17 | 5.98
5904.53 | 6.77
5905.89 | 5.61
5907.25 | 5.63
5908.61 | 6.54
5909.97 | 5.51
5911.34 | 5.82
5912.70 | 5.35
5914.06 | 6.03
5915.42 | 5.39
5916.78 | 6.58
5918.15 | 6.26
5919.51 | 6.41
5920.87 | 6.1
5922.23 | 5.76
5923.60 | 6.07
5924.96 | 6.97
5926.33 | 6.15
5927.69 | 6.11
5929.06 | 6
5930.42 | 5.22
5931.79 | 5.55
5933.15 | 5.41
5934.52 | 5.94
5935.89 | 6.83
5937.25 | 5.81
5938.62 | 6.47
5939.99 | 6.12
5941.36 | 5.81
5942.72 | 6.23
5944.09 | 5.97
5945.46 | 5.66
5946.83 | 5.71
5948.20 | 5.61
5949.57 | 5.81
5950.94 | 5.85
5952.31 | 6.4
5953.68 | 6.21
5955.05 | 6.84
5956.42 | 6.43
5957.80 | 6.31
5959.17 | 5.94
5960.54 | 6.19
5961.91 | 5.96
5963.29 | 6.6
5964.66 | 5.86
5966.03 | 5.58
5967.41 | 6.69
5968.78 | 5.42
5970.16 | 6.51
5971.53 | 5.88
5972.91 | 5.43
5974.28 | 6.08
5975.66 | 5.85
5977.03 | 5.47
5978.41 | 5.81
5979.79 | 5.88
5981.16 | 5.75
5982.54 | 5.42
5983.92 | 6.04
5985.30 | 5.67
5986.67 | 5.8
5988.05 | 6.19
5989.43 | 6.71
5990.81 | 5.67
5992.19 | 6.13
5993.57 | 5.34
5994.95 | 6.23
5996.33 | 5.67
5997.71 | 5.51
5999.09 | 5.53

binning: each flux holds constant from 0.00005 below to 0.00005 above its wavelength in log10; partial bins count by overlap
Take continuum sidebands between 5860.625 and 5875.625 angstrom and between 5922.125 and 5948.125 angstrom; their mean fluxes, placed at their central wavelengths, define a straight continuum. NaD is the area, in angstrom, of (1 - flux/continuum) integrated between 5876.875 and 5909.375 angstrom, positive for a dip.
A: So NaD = 2.9 angstrom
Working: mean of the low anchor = 6.06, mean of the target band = 5.5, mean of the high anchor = 5.98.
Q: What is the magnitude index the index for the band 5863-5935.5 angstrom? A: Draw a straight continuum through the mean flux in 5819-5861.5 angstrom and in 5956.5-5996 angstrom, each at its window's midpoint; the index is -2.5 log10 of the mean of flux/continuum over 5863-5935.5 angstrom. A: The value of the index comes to 0.08 mag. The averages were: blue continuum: 6.38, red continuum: 5.95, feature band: 5.78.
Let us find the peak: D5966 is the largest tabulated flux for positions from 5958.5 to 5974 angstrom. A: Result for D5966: 6.69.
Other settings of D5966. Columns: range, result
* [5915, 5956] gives 6.97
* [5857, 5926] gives 7.14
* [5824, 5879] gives 7.46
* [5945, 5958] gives 6.84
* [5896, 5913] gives 6.77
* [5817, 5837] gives 7.05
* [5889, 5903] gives 6.13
